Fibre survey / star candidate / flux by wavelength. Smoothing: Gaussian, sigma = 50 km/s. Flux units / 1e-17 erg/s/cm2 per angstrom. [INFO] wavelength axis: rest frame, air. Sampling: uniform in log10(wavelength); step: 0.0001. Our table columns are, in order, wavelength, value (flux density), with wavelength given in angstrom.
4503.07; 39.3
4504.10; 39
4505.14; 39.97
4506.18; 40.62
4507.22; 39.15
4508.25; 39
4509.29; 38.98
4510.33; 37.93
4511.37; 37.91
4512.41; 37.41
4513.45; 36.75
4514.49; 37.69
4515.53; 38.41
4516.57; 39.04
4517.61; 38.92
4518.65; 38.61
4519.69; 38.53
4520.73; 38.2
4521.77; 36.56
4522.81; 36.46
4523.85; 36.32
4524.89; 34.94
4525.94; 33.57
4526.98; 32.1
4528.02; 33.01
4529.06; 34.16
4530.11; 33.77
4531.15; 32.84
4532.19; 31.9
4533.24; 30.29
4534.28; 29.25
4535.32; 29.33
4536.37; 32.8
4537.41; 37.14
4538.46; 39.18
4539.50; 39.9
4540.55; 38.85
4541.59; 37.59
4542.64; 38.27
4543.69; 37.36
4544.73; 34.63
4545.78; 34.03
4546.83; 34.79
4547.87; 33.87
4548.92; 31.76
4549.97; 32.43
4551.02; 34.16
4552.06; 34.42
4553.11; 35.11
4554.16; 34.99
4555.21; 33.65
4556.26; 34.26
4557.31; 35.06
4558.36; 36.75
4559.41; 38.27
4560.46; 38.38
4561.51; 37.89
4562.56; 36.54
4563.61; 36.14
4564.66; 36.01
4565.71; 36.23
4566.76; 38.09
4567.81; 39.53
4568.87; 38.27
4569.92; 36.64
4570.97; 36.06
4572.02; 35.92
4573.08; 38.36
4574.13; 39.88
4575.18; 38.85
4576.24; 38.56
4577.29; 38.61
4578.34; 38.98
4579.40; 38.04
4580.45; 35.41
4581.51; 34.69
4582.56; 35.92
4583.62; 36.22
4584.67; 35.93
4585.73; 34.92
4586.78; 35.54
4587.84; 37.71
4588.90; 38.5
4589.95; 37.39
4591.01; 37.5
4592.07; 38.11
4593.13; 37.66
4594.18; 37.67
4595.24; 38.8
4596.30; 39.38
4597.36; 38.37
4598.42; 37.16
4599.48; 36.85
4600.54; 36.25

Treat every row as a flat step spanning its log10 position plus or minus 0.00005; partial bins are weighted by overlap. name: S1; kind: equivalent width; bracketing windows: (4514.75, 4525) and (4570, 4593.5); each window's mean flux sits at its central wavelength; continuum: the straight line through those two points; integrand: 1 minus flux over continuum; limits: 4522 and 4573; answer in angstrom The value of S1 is 2.97 angstrom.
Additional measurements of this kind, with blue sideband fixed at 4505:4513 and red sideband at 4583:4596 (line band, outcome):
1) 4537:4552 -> 0.8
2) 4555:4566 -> 0.4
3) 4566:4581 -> -0.2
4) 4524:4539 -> 2.0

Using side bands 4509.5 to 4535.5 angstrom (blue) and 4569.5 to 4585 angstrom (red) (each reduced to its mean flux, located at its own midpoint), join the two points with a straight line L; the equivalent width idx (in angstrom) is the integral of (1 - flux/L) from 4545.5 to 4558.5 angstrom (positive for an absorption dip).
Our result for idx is 0.8 angstrom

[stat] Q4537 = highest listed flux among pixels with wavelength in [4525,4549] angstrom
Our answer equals 39.9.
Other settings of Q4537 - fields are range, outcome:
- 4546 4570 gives 39.53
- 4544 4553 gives 34.79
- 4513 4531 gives 39.04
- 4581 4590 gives 38.5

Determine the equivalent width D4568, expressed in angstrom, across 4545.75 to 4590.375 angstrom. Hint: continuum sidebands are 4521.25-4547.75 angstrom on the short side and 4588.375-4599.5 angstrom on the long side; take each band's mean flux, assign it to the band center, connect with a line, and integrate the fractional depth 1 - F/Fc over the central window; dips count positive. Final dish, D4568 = 0.27 angstrom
